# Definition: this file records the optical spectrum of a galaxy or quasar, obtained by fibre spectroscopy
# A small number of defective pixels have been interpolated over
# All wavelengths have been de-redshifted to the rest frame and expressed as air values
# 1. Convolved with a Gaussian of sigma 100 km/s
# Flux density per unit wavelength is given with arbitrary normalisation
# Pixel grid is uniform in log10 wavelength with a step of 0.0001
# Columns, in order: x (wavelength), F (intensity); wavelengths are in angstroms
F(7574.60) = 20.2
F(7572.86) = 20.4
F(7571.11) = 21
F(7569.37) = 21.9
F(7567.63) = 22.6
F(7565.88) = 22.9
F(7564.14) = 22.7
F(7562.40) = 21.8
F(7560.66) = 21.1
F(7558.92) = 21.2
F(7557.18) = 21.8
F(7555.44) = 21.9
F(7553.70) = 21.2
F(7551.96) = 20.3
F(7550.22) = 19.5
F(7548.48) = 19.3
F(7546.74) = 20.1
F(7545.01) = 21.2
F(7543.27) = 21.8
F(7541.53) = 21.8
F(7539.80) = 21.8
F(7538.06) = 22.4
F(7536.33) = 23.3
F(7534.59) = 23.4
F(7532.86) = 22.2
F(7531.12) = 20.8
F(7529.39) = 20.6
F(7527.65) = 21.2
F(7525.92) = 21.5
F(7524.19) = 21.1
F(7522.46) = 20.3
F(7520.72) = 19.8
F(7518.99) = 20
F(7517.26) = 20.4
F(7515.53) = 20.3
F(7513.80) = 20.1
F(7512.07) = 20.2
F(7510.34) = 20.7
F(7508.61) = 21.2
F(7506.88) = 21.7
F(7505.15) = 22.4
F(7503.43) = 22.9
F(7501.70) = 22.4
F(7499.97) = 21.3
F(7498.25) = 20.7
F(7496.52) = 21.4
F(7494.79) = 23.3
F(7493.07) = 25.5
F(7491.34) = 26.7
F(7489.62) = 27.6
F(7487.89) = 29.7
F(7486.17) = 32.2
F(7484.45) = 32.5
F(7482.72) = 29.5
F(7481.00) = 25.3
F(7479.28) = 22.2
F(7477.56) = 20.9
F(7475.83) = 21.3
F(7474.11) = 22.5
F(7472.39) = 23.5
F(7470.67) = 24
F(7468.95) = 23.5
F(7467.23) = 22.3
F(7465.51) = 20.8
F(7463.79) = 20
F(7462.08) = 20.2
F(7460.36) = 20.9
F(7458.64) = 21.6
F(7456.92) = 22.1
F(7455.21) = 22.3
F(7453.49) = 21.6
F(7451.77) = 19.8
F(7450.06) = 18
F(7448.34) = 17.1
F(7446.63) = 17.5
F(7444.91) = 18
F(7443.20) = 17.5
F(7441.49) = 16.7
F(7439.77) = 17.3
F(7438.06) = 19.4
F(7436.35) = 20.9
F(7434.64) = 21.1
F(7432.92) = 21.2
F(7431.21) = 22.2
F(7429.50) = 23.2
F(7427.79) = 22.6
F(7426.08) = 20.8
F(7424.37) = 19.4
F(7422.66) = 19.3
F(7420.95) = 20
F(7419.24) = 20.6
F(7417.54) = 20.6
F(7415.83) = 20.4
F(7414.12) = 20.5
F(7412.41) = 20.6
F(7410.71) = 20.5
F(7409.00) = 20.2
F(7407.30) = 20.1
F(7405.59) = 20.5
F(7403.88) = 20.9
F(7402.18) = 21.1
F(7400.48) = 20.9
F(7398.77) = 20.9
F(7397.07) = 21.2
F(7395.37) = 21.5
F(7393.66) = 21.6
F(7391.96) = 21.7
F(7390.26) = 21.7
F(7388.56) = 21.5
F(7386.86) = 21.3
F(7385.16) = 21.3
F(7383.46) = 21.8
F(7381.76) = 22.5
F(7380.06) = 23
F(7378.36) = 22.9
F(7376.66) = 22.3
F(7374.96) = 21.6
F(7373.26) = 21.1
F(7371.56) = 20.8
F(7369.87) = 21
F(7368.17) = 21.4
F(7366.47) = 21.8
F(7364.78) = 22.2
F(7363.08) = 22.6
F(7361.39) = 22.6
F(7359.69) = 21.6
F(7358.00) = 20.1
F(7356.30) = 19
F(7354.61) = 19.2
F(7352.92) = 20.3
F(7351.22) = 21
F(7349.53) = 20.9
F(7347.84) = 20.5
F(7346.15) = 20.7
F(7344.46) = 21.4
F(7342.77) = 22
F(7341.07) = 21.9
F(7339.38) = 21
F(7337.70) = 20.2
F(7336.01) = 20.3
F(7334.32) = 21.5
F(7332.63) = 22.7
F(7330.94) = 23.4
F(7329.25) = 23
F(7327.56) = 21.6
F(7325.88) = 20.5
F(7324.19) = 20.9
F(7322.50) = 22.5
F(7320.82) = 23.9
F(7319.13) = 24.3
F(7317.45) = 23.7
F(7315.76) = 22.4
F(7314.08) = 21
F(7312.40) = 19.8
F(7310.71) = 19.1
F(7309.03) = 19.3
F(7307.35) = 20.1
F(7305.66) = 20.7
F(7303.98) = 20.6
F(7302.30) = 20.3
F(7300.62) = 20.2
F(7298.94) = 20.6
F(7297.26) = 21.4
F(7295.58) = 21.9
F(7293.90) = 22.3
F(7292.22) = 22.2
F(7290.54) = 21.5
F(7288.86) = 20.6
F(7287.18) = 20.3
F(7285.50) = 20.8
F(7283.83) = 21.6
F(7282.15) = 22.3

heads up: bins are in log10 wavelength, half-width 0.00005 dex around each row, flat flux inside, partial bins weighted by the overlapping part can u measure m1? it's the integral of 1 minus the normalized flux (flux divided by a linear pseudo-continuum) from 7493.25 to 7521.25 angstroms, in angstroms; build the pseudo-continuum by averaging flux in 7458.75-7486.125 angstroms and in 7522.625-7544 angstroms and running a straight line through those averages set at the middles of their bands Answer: 1.5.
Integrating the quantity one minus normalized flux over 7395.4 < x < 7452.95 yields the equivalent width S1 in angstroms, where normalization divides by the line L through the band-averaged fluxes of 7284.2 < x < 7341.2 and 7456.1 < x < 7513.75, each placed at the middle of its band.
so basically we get 6.6 angstroms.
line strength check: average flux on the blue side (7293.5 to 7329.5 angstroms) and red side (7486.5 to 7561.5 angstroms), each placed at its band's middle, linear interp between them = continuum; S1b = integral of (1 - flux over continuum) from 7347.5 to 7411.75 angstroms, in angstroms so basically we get 0.8 angstroms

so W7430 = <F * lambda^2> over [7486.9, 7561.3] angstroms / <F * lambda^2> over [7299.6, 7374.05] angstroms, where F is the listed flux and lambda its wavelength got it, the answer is 1.1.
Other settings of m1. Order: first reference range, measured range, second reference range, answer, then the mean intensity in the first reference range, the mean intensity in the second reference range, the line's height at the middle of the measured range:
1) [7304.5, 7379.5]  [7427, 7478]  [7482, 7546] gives 3.8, 21.4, 22.8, 22.3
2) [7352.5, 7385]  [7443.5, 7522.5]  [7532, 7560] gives -3.2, 21.5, 21.4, 21.5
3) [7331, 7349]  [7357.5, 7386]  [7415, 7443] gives -1.2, 21.3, 20.3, 20.9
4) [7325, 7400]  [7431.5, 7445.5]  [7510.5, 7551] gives 1.4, 21.4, 21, 21.2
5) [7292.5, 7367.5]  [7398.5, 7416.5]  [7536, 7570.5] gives 0.7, 21.3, 21.5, 21.4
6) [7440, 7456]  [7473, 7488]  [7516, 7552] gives -4.9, 18.6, 21.1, 19.6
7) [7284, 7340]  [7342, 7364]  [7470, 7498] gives 1.4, 21.4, 25.4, 22.3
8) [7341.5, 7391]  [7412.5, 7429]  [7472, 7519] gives 1.3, 21.4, 23.6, 22.3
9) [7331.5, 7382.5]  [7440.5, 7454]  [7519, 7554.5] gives 1.9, 21.3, 21.1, 21.2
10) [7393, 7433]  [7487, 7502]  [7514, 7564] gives -2.4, 20.9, 21.2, 21.1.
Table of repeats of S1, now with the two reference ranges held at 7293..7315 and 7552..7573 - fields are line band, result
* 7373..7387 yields -0.8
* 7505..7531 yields 0.9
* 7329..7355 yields -0.6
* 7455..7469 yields -0.1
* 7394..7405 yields -0.1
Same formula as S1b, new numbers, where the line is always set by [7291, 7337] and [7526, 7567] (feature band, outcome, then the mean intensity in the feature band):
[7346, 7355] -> 0.42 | 20.5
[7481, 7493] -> -4.25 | 29.1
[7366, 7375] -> 0.11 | 21.2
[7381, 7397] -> -0.11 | 21.6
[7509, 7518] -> 0.46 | 20.4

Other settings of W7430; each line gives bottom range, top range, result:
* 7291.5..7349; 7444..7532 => 1.09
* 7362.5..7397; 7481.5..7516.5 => 1.14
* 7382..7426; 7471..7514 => 1.18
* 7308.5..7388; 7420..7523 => 1.05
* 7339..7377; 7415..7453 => 0.95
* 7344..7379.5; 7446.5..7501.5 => 1.12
